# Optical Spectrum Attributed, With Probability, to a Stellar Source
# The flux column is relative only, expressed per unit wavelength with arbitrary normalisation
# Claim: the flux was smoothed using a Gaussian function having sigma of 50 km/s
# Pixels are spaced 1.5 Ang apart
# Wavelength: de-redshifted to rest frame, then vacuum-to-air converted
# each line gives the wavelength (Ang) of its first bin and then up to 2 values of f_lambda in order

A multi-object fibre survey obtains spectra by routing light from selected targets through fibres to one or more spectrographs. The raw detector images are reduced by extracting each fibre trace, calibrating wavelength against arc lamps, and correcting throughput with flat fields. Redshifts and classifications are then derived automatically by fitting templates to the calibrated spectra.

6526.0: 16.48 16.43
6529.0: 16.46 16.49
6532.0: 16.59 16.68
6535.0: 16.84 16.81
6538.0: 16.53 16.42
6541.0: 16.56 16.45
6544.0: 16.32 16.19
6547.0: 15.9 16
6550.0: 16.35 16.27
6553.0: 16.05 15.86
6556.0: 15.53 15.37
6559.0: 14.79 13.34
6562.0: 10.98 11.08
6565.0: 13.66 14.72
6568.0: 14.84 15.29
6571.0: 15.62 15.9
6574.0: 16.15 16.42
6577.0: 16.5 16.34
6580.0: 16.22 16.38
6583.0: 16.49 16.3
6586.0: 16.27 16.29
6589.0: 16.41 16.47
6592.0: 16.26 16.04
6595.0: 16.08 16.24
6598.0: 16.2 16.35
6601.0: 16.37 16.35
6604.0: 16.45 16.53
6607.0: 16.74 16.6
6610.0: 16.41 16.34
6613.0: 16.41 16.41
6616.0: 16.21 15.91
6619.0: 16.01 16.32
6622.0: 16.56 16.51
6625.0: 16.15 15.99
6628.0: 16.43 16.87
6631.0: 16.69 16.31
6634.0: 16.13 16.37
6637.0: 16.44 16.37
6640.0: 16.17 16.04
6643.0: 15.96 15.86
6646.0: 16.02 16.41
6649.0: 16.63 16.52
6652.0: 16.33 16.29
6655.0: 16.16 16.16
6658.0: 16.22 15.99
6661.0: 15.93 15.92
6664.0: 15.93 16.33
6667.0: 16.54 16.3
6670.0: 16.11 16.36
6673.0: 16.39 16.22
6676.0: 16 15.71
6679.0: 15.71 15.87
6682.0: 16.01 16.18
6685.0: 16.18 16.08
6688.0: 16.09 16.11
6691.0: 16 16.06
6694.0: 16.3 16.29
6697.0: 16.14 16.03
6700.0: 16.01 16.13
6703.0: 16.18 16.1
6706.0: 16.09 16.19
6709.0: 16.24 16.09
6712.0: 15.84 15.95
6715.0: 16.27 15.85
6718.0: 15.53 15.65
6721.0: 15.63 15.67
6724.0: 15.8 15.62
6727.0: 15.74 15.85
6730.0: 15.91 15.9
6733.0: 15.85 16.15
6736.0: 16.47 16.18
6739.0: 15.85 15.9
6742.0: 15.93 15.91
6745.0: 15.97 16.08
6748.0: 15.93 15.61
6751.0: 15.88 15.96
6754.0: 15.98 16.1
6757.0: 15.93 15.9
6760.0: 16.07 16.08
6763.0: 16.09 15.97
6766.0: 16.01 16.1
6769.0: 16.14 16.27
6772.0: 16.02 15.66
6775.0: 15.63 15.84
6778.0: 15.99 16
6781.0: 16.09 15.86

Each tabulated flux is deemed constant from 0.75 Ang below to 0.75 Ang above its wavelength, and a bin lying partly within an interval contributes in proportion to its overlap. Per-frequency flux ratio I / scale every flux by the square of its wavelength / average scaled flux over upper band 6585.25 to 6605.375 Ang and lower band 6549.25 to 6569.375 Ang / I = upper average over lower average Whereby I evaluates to 1.1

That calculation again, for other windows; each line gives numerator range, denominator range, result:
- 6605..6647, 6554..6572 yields 1.17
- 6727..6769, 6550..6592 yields 1.09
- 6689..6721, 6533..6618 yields 1.05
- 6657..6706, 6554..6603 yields 1.07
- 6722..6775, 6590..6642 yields 1.02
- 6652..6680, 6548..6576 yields 1.11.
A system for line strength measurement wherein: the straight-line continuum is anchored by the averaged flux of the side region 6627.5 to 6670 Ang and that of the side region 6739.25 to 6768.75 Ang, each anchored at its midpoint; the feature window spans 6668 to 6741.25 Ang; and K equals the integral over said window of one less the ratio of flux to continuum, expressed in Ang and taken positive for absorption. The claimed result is 0.4 Ang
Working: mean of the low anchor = 16.3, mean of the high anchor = 16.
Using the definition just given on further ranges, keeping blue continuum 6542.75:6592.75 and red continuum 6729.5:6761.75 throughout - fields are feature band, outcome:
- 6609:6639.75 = -1.30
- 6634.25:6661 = -0.82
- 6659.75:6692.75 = -0.59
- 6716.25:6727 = 0.16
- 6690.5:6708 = -0.29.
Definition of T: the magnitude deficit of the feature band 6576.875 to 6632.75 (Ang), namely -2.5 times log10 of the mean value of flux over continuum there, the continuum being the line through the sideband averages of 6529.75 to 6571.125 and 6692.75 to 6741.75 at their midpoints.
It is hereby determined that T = -0.048 mag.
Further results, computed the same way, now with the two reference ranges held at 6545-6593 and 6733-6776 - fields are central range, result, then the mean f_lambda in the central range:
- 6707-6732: 0.00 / 15.9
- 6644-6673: -0.03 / 16.2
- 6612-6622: -0.04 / 16.2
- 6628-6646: -0.04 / 16.3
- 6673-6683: -0.01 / 16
